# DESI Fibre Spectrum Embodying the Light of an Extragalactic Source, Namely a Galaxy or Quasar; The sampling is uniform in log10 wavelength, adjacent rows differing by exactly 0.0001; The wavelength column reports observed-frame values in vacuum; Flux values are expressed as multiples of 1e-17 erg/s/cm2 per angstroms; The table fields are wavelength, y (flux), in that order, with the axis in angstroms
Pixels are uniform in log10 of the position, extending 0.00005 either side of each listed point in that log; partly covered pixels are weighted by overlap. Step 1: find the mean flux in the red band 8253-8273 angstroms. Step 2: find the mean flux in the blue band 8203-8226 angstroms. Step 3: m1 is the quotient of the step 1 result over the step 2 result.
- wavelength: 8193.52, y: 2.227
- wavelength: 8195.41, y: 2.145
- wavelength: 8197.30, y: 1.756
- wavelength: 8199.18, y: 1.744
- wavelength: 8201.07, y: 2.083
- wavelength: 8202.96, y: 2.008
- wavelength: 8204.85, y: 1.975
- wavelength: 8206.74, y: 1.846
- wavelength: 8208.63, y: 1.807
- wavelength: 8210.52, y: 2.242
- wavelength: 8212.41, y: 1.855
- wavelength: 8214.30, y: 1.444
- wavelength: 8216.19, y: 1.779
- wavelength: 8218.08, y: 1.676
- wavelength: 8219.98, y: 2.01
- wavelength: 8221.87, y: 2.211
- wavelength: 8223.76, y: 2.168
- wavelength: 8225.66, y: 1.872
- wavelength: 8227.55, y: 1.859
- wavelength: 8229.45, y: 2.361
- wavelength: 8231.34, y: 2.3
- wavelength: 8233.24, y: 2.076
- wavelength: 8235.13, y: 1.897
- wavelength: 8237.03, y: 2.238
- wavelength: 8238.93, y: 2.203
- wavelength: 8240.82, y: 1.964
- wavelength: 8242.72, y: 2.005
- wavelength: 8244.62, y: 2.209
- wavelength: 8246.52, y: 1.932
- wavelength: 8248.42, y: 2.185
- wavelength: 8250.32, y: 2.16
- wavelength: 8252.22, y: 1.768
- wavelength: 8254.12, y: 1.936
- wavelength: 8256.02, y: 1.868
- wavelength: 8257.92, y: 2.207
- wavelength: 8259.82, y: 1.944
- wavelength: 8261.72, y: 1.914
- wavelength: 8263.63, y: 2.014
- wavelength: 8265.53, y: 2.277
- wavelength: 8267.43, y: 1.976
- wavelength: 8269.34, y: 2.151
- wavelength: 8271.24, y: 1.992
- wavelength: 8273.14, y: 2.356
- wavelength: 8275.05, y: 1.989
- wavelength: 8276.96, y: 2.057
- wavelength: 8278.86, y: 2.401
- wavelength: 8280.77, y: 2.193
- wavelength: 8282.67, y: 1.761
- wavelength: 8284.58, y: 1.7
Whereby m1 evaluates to 1.1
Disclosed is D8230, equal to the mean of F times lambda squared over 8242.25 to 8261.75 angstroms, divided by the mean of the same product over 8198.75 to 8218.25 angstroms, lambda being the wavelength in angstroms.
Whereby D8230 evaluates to 1.09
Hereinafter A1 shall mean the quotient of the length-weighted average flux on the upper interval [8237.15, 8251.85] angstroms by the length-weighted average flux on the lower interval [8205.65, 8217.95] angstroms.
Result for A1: 1.15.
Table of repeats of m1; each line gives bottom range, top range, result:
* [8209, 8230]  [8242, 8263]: 1.04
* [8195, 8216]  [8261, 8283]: 1.11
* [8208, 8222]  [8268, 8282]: 1.16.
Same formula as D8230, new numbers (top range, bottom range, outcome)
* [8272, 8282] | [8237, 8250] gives 1.05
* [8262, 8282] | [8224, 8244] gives 1.03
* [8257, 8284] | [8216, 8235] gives 1.03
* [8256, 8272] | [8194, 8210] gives 1.07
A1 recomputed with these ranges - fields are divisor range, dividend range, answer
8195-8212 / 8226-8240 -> 1.09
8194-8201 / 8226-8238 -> 1.09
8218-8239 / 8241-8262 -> 0.97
